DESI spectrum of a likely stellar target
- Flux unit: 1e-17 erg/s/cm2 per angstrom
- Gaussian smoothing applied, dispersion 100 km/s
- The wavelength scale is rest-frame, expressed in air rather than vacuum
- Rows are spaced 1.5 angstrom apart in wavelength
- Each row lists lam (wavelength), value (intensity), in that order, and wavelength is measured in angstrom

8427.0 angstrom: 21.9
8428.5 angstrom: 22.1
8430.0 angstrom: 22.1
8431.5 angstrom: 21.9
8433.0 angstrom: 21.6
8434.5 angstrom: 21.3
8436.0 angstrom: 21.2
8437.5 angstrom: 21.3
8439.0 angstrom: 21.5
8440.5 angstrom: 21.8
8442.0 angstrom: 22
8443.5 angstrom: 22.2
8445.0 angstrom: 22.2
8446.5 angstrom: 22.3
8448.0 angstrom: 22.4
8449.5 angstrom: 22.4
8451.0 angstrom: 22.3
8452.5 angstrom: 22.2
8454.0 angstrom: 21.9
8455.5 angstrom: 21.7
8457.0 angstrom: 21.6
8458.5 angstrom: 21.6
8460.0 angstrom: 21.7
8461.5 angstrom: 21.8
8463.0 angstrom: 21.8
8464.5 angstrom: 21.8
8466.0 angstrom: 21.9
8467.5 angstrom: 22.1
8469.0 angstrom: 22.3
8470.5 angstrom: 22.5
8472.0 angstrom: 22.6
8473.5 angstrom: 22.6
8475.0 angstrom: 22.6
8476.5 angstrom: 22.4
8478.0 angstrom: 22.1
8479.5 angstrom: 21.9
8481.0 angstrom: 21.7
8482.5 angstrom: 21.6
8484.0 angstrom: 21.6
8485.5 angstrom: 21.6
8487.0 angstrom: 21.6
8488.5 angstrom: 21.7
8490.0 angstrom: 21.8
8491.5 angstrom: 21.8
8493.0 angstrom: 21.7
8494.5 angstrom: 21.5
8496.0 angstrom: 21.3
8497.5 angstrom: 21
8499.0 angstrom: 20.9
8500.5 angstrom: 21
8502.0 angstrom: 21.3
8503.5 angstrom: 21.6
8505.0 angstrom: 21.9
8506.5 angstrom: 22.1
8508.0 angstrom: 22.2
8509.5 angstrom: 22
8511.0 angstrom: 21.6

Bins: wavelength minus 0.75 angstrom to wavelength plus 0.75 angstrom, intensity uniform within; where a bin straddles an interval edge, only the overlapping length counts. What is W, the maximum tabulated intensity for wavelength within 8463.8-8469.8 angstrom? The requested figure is 22.3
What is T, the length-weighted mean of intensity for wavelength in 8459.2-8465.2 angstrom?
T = 21.8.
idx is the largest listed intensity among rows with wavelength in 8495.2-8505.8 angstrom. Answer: 21.9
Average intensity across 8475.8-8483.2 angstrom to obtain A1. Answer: 21.9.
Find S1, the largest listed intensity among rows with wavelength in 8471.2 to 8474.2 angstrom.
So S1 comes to 22.6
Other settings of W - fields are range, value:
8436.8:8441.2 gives 21.8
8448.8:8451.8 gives 22.4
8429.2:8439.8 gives 22.1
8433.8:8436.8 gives 21.3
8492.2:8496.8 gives 21.7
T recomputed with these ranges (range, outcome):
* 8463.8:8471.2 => 22.1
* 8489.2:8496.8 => 21.6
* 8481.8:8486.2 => 21.6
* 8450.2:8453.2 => 22.3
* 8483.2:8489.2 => 21.6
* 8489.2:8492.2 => 21.8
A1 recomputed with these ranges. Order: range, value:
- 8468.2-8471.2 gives 22.4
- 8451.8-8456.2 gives 21.9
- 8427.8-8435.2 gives 21.8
